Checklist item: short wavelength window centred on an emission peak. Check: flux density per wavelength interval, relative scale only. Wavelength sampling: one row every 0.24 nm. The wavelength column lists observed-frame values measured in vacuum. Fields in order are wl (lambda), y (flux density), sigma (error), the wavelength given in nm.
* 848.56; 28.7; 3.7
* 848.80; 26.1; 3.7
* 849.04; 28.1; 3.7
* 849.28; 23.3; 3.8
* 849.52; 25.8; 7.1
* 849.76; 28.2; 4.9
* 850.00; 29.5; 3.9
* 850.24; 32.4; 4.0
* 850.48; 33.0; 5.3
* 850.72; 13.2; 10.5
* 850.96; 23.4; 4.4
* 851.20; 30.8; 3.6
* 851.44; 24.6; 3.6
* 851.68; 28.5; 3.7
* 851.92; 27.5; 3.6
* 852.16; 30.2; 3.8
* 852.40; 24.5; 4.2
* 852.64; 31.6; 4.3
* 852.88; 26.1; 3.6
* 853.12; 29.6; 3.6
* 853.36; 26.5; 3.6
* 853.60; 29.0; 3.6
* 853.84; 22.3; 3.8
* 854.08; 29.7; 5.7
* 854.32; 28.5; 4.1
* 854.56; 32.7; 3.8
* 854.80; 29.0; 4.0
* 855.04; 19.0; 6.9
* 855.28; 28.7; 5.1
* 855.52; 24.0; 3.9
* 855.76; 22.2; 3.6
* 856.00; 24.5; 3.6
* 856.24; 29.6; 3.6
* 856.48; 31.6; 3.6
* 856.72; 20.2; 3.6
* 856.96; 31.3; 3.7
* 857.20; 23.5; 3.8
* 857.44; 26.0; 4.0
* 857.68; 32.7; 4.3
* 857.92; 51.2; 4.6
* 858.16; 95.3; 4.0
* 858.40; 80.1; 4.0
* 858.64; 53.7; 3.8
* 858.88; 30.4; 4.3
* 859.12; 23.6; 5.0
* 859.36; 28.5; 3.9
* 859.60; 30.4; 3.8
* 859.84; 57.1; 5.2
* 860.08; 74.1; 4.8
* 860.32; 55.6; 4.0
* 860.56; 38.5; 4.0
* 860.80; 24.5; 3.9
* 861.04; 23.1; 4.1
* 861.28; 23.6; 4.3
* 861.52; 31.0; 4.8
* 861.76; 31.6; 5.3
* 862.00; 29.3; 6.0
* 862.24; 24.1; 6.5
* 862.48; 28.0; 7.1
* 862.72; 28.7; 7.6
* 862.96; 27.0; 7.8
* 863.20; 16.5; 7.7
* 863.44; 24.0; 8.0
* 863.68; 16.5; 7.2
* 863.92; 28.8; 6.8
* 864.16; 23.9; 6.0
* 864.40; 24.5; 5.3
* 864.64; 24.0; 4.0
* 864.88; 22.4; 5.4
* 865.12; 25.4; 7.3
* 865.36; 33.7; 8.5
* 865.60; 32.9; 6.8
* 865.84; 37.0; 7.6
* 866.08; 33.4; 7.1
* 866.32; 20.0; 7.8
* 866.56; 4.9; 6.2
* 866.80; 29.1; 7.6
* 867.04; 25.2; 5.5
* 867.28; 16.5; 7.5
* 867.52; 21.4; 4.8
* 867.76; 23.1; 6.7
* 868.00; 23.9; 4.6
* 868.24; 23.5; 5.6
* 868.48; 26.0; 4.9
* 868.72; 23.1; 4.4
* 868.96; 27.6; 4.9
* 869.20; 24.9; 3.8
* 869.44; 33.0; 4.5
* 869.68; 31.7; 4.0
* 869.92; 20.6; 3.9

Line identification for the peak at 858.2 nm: [S II] 6716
